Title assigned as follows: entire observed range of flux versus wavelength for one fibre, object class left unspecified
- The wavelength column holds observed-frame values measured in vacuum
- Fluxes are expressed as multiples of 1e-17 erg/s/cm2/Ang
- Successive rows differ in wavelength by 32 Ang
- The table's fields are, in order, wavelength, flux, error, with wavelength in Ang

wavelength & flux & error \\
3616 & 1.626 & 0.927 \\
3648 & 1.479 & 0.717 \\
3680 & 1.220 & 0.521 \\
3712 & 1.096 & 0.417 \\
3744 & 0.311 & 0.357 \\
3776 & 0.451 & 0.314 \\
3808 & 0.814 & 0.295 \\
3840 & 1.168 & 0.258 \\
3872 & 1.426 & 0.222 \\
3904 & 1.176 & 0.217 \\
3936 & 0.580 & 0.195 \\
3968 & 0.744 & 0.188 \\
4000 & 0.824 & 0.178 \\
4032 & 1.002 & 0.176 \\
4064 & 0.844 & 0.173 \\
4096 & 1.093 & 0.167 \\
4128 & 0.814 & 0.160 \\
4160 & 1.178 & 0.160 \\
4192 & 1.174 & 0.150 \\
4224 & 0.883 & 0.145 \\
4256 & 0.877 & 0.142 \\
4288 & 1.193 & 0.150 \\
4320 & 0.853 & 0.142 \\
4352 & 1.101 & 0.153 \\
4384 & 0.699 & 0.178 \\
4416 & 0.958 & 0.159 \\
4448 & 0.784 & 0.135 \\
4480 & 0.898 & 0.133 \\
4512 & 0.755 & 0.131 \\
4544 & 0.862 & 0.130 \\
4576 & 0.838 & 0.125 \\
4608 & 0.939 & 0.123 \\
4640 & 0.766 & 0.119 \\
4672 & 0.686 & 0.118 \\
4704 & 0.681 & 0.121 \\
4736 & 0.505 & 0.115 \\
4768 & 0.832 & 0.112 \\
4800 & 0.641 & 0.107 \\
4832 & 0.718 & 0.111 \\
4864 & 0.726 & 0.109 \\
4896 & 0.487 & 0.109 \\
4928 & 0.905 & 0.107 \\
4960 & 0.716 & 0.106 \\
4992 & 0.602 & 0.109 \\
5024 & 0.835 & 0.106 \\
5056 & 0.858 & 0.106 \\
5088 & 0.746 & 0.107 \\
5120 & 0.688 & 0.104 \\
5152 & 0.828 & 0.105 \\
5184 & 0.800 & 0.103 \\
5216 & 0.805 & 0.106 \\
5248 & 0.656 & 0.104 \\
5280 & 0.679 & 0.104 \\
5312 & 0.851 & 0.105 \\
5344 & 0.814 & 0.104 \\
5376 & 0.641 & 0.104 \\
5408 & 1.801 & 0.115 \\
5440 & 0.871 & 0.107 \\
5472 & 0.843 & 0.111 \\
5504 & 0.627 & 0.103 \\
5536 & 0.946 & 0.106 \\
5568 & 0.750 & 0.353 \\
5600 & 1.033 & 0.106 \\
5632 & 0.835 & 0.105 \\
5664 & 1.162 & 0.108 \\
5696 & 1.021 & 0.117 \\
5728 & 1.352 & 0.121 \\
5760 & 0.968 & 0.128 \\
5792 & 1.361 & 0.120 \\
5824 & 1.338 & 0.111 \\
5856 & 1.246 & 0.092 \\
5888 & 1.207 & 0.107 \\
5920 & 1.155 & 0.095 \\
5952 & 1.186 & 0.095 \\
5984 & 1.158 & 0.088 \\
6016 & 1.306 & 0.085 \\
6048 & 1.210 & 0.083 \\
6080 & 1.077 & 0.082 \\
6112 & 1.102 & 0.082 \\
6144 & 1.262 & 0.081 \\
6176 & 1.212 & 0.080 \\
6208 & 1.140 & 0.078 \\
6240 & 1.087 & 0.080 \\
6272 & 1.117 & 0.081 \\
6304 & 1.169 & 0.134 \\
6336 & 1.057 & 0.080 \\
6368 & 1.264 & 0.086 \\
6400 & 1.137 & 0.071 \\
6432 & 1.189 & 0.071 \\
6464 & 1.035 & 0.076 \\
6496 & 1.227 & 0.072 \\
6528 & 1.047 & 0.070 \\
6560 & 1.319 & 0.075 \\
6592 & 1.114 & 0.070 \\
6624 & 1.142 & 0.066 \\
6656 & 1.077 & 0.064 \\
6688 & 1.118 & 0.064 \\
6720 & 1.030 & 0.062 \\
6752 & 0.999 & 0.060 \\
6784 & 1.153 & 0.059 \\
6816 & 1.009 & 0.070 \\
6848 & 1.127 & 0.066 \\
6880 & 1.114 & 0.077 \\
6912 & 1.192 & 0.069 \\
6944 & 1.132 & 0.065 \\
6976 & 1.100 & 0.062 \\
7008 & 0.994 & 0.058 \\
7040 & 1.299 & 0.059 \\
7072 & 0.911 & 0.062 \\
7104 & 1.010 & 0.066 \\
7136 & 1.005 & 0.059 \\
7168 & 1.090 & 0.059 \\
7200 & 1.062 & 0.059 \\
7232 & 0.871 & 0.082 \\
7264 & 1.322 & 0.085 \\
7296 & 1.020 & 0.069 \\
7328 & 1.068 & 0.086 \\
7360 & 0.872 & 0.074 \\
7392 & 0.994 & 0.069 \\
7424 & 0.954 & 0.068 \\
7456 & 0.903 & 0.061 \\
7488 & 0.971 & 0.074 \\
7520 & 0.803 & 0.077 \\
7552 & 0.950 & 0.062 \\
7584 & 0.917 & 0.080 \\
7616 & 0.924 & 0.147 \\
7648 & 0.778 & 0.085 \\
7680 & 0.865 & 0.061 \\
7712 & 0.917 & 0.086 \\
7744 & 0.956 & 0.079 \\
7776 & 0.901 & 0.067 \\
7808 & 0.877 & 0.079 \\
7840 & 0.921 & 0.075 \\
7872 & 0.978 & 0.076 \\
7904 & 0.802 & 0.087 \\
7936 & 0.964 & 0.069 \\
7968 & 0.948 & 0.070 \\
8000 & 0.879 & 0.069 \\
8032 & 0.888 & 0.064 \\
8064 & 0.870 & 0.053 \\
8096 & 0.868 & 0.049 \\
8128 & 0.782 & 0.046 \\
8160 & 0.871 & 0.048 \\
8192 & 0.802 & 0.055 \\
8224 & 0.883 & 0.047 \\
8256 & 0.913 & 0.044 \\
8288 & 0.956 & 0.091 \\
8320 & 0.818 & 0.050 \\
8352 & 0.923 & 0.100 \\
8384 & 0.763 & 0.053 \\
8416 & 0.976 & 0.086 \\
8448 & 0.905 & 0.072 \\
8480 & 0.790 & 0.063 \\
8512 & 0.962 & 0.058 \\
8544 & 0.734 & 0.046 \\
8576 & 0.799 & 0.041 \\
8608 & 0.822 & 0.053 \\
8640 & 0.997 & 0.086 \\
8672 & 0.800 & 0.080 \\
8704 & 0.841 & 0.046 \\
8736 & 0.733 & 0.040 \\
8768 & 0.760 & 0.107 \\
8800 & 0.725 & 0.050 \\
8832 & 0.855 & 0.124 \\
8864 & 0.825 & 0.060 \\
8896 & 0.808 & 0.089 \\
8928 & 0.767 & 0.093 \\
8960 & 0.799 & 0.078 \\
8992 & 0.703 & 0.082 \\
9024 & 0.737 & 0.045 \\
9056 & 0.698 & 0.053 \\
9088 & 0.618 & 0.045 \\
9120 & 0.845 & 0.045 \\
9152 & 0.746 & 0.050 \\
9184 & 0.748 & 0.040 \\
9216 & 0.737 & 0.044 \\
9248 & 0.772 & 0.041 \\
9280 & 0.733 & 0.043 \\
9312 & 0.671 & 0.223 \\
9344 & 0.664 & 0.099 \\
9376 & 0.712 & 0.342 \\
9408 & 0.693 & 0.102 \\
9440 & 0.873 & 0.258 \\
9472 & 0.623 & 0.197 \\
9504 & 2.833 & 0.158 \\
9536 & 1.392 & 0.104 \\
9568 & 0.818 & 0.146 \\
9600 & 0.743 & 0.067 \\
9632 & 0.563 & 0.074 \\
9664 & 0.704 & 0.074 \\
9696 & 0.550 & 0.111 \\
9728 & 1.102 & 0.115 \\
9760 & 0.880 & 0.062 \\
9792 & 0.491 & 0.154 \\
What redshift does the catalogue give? 0.45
